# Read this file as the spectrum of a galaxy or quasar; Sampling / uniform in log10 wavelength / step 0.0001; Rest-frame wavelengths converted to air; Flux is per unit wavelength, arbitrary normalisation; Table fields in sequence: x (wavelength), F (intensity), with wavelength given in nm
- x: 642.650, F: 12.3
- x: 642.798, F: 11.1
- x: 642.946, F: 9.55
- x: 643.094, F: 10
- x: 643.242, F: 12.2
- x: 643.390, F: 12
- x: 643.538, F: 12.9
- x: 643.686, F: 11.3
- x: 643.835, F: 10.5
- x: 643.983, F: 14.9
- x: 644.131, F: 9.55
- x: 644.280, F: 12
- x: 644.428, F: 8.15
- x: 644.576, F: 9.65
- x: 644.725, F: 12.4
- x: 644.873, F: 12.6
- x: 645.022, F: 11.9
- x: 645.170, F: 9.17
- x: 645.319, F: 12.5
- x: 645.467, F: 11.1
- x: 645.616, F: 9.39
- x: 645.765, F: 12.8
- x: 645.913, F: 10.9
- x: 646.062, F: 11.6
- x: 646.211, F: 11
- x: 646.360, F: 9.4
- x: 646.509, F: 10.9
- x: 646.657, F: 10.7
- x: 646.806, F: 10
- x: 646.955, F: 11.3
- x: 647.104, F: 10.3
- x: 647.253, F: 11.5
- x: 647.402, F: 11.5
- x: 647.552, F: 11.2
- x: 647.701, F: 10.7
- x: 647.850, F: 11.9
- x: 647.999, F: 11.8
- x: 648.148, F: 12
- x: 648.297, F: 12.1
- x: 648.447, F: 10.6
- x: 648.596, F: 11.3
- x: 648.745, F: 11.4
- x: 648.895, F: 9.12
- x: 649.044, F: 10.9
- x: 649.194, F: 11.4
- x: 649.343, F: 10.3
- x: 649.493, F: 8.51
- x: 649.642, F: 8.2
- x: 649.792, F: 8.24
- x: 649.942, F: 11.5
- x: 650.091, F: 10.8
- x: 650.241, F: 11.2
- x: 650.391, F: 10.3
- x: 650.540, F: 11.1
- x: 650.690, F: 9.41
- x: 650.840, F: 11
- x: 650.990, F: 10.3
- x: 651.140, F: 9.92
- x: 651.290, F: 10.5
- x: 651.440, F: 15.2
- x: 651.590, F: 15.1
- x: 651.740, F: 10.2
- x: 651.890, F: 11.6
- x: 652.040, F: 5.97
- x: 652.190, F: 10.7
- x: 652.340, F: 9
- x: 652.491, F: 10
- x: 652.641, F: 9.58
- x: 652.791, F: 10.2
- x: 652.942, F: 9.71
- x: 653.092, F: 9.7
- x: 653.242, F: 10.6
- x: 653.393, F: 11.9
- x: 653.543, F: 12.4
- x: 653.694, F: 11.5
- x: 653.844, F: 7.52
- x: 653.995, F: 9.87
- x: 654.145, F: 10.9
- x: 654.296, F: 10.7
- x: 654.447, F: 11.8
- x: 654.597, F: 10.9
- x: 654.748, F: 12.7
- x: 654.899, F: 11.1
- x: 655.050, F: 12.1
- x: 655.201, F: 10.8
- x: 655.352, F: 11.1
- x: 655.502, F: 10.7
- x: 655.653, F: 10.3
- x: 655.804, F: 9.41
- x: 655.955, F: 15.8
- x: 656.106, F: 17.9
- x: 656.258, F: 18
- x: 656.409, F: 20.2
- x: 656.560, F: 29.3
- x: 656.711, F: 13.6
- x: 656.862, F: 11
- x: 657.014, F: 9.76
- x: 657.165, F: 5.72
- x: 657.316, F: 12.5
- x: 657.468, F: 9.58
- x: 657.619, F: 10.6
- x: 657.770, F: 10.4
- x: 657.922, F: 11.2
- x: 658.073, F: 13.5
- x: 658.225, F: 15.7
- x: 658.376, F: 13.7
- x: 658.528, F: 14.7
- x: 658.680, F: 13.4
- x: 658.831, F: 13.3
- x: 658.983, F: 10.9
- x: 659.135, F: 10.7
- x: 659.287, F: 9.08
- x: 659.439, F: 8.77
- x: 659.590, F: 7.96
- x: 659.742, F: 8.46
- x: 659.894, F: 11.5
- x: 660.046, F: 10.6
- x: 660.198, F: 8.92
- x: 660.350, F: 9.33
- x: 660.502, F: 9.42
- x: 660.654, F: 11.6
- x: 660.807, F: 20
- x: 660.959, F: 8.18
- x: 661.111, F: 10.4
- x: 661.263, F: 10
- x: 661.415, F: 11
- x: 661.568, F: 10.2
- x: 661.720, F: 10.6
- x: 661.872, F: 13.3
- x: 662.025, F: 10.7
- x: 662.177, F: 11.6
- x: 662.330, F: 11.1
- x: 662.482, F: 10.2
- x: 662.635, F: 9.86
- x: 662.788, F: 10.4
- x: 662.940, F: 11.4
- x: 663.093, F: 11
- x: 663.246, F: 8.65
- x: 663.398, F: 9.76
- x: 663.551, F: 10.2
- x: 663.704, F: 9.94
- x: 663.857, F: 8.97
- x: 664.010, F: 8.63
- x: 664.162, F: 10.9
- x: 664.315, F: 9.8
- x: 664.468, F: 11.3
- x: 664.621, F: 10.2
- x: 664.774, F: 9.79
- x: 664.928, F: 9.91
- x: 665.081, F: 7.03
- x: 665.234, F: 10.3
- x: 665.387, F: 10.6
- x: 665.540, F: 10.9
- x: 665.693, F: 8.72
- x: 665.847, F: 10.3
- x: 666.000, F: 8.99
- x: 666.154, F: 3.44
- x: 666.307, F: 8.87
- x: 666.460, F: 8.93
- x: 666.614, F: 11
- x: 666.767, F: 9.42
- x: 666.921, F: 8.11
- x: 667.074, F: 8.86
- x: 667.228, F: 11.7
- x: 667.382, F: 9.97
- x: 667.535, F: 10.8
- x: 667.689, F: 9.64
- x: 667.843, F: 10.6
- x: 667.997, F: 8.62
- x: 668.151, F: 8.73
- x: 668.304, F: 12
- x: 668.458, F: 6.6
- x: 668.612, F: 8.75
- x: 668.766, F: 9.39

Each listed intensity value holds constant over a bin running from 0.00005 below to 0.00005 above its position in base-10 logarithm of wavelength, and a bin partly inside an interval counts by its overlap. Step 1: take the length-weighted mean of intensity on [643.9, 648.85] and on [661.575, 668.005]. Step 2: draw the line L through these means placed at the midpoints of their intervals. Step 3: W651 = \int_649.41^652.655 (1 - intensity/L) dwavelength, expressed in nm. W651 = 0.13 nm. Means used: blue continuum 11.1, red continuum 9.9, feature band 10.4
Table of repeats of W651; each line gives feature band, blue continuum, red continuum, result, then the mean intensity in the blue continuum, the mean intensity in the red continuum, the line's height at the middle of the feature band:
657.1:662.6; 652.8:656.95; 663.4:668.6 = 0.06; 12.6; 9.5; 11.2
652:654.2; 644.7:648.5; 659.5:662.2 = 0.19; 11.2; 10.7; 11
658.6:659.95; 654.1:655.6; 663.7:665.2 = 0.01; 11.3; 9.65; 10.5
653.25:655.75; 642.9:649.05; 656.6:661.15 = 0.05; 11.1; 11.3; 11.2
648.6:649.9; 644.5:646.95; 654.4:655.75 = 0.14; 11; 11.2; 11.1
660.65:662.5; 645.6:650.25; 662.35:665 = -0.24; 10.8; 10.1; 10.2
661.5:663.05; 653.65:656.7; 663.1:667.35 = -0.06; 13.2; 9.48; 10.6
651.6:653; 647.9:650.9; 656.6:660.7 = 0.11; 10.6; 11.1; 10.7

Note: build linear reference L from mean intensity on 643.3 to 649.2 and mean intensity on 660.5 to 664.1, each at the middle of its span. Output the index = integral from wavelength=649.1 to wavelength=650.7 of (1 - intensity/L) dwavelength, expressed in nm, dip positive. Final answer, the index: 0.14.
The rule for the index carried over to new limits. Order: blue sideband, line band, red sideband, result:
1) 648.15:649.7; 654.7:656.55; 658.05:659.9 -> -0.44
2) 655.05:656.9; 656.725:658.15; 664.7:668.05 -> 0.35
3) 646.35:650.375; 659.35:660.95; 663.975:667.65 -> -0.10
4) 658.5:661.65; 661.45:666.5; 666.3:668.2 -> 0.15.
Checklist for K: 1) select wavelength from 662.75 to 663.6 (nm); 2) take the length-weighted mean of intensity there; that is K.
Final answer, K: 10.2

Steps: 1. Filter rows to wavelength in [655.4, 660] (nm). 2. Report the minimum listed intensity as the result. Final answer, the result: 5.72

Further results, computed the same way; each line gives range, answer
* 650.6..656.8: 5.97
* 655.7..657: 9.41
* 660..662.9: 8.18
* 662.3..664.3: 8.63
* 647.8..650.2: 8.2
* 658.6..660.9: 7.96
